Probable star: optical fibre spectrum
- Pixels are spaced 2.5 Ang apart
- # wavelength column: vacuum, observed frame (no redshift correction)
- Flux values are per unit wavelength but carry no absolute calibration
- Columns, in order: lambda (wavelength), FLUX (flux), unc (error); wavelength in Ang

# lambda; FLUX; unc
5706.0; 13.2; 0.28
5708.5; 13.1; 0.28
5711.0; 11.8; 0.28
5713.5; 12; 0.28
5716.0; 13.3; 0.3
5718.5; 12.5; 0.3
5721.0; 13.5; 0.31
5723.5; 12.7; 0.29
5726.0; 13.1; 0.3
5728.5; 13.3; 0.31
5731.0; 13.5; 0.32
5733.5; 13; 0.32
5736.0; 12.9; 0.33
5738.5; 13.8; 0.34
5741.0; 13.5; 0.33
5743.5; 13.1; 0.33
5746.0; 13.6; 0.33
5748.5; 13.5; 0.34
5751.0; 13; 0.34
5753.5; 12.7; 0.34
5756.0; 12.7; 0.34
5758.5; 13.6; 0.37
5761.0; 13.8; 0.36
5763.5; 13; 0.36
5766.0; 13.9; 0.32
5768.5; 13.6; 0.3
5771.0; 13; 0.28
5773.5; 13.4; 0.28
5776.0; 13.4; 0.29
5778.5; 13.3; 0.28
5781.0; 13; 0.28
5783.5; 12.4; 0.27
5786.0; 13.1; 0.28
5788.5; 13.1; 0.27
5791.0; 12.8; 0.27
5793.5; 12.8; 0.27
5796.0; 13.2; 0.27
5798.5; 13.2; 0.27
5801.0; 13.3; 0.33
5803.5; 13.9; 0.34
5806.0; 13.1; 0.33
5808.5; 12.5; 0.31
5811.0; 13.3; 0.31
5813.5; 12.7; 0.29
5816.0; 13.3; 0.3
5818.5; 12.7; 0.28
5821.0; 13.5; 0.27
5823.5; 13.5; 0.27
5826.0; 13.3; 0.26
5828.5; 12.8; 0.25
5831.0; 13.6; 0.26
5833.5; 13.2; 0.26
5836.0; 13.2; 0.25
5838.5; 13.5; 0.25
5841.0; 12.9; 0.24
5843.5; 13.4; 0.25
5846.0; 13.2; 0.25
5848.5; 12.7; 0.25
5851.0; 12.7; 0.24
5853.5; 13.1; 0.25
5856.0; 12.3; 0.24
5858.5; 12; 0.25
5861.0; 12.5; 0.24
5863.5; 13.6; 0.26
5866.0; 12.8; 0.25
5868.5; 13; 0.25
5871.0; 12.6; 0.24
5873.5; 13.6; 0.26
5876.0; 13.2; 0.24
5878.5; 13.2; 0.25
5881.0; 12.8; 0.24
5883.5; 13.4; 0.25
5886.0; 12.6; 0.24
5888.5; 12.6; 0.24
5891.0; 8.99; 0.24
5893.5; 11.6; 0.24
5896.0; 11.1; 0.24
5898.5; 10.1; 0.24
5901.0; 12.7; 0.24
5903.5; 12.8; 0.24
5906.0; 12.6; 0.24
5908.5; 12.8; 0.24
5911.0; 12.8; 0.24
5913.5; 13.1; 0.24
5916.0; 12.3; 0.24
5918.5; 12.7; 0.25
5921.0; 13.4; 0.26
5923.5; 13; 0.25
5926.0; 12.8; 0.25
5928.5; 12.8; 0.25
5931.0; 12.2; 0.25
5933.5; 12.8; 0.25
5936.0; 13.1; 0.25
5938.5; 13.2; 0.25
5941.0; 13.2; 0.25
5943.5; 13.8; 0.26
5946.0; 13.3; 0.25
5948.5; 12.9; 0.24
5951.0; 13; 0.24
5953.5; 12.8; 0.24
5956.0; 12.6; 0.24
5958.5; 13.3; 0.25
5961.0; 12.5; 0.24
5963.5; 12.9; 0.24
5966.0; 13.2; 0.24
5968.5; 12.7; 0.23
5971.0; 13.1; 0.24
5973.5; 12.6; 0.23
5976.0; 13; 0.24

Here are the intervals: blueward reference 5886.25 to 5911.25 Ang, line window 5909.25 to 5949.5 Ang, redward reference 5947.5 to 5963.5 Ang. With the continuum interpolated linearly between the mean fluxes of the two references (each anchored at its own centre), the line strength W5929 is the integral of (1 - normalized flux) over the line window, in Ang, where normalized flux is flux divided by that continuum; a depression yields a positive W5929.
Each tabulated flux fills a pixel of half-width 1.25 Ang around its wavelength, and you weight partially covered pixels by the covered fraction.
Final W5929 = -1.93 Ang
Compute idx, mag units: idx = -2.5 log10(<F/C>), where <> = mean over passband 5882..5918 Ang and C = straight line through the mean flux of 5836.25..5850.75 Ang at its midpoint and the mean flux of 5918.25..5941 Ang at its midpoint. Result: 0.07 mag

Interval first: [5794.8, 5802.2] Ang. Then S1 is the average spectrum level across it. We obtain 13.2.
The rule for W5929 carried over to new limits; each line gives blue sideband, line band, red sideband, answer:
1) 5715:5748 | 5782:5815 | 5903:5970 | 0.2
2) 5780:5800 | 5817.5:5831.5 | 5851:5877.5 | -0.3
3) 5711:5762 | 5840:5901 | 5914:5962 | 2.3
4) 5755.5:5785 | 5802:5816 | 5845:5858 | -0.1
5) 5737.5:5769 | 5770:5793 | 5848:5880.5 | 0.3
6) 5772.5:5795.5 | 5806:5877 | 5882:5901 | -4.5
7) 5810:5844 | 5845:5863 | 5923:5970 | 0.6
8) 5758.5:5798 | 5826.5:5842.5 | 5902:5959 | -0.1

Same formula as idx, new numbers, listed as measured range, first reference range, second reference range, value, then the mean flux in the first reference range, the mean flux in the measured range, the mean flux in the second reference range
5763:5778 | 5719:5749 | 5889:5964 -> -0.02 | 13.3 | 13.4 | 12.6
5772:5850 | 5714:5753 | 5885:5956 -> -0.02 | 13.2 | 13.1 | 12.5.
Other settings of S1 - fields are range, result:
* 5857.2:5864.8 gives 12.7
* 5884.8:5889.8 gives 12.6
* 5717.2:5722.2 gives 13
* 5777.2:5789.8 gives 13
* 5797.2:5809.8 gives 13.2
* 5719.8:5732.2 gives 13.2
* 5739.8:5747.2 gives 13.4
